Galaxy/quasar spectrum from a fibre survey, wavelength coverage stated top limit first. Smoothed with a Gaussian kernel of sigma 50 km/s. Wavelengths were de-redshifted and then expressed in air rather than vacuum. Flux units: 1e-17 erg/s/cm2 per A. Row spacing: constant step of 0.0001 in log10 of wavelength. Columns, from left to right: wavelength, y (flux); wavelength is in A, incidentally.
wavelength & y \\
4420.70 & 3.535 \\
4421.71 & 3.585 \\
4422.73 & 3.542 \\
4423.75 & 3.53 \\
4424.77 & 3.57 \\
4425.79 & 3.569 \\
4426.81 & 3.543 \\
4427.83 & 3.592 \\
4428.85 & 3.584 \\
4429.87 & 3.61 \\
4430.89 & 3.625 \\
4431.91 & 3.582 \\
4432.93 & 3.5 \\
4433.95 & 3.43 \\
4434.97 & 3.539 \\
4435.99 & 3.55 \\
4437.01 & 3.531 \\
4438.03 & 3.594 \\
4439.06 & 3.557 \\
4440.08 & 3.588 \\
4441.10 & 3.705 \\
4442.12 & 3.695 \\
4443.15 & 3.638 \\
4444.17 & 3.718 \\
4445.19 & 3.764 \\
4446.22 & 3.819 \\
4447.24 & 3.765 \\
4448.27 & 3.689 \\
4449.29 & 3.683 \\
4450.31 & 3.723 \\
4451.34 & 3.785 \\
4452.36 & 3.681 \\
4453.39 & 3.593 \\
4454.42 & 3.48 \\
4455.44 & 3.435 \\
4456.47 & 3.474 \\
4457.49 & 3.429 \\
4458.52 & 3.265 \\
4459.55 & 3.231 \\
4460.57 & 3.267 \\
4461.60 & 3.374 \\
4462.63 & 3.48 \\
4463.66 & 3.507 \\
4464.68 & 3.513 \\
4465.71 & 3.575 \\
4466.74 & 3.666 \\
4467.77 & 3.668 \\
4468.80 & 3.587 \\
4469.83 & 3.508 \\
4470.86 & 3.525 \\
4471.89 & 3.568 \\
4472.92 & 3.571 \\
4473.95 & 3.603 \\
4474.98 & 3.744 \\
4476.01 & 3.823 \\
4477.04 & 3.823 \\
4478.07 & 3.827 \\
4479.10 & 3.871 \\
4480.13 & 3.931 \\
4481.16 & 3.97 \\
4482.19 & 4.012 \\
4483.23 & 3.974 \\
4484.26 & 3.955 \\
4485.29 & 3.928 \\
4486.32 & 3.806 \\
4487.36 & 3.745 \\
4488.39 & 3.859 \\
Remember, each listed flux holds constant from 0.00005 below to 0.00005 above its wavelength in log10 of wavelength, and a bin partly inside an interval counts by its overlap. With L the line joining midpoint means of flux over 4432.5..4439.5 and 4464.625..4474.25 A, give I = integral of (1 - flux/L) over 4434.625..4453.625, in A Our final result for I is -0.7 A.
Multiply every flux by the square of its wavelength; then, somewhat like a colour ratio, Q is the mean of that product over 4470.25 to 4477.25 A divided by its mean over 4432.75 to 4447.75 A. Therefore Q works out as 1.02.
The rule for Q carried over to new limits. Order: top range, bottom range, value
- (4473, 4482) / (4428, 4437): 1.10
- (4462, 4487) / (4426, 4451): 1.04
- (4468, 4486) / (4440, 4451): 1.03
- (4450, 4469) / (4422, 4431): 1.00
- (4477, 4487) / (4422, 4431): 1.12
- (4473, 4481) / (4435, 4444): 1.07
